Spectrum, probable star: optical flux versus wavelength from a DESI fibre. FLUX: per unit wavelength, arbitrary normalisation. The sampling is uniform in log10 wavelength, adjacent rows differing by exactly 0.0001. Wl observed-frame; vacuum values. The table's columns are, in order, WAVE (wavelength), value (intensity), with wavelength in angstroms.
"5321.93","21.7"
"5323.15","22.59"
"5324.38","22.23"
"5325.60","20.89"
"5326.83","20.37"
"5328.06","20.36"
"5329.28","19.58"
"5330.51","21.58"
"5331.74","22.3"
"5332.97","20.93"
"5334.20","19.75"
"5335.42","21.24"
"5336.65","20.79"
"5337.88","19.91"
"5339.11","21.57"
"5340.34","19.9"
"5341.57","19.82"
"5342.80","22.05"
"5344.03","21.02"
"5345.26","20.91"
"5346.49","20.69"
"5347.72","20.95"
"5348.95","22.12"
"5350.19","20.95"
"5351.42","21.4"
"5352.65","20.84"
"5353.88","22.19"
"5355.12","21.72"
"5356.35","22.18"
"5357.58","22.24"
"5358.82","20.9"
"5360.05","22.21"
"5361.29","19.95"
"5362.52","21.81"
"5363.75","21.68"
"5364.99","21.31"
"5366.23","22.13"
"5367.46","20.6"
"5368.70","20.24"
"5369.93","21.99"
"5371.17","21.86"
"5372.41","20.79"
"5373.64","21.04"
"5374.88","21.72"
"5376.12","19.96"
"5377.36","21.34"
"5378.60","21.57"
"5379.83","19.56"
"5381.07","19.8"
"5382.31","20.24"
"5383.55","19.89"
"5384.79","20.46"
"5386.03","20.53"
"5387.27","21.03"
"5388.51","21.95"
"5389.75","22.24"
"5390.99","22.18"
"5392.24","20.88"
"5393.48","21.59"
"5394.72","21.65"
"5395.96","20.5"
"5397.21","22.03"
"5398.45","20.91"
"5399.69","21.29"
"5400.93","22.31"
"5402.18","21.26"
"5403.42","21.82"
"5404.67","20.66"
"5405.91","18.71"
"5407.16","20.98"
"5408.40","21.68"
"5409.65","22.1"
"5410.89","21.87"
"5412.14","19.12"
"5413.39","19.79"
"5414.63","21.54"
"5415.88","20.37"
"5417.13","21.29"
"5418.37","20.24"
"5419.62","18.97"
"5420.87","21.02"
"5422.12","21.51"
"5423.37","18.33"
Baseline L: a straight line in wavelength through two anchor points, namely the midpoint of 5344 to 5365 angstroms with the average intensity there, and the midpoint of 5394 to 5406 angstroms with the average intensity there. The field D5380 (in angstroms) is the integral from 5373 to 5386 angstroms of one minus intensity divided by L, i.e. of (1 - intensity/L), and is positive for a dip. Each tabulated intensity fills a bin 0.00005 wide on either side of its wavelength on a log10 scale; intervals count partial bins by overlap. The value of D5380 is 0.5 angstroms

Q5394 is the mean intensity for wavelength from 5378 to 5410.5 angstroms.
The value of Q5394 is 21.1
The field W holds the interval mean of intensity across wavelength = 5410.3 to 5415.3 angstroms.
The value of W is 20.6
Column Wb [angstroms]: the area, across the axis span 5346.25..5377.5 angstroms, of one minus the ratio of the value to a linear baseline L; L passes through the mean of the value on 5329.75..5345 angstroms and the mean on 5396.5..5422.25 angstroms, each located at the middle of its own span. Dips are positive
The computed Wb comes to -0.7 angstroms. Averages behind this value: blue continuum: 20.9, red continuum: 20.9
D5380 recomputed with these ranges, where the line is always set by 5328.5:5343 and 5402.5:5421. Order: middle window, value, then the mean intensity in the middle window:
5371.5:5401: -0.49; 21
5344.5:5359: -0.49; 21.4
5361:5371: -0.27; 21.3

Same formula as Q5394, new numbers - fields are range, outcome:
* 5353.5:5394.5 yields 21.2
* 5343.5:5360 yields 21.4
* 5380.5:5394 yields 21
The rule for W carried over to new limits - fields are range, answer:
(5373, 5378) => 21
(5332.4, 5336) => 20.7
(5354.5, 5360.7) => 21.8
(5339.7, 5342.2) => 19.9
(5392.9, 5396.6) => 21.2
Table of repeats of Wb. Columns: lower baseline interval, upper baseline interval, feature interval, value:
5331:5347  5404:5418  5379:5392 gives 0.0 angstroms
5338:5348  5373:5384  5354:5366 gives -0.5 angstroms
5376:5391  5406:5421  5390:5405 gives -0.5 angstroms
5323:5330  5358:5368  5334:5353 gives 0.2 angstroms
